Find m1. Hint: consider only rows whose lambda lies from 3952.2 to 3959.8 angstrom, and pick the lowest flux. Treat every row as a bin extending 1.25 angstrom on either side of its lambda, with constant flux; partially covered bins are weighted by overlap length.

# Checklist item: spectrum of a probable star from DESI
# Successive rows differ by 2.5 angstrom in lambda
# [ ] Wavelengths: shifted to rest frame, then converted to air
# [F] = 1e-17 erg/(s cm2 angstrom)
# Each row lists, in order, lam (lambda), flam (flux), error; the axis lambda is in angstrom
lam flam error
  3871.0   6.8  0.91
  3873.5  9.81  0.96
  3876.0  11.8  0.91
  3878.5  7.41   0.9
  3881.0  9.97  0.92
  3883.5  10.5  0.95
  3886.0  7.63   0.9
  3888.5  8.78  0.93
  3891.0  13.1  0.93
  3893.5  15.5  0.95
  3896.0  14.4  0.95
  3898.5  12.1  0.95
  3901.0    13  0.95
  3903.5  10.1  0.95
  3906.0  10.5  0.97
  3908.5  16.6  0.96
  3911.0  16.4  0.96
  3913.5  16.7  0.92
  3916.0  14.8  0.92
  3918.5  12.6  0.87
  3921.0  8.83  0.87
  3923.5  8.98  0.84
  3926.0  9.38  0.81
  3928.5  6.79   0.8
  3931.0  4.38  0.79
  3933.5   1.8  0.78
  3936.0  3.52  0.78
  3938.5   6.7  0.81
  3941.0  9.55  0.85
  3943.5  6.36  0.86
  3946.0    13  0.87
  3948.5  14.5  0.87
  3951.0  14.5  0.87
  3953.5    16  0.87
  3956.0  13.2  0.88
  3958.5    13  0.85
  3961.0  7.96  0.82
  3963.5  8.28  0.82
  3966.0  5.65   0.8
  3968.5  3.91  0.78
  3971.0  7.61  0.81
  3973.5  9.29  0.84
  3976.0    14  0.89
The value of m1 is 13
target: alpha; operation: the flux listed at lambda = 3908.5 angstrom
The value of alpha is 16.6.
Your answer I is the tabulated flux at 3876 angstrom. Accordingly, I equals 11.8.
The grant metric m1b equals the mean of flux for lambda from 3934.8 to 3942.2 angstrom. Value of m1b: 6.59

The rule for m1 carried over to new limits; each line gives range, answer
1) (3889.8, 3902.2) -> 12.1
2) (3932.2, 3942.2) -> 1.8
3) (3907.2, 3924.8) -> 8.83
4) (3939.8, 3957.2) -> 6.36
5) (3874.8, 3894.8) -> 7.41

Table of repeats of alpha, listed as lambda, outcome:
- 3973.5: 9.29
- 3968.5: 3.91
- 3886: 7.63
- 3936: 3.52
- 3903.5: 10.1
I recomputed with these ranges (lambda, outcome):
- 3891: 13.1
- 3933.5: 1.8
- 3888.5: 8.78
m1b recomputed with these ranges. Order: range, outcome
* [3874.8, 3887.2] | 9.46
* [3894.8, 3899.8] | 13.2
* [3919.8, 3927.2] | 9.06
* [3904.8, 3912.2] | 14.5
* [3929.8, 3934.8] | 3.08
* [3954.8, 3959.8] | 13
